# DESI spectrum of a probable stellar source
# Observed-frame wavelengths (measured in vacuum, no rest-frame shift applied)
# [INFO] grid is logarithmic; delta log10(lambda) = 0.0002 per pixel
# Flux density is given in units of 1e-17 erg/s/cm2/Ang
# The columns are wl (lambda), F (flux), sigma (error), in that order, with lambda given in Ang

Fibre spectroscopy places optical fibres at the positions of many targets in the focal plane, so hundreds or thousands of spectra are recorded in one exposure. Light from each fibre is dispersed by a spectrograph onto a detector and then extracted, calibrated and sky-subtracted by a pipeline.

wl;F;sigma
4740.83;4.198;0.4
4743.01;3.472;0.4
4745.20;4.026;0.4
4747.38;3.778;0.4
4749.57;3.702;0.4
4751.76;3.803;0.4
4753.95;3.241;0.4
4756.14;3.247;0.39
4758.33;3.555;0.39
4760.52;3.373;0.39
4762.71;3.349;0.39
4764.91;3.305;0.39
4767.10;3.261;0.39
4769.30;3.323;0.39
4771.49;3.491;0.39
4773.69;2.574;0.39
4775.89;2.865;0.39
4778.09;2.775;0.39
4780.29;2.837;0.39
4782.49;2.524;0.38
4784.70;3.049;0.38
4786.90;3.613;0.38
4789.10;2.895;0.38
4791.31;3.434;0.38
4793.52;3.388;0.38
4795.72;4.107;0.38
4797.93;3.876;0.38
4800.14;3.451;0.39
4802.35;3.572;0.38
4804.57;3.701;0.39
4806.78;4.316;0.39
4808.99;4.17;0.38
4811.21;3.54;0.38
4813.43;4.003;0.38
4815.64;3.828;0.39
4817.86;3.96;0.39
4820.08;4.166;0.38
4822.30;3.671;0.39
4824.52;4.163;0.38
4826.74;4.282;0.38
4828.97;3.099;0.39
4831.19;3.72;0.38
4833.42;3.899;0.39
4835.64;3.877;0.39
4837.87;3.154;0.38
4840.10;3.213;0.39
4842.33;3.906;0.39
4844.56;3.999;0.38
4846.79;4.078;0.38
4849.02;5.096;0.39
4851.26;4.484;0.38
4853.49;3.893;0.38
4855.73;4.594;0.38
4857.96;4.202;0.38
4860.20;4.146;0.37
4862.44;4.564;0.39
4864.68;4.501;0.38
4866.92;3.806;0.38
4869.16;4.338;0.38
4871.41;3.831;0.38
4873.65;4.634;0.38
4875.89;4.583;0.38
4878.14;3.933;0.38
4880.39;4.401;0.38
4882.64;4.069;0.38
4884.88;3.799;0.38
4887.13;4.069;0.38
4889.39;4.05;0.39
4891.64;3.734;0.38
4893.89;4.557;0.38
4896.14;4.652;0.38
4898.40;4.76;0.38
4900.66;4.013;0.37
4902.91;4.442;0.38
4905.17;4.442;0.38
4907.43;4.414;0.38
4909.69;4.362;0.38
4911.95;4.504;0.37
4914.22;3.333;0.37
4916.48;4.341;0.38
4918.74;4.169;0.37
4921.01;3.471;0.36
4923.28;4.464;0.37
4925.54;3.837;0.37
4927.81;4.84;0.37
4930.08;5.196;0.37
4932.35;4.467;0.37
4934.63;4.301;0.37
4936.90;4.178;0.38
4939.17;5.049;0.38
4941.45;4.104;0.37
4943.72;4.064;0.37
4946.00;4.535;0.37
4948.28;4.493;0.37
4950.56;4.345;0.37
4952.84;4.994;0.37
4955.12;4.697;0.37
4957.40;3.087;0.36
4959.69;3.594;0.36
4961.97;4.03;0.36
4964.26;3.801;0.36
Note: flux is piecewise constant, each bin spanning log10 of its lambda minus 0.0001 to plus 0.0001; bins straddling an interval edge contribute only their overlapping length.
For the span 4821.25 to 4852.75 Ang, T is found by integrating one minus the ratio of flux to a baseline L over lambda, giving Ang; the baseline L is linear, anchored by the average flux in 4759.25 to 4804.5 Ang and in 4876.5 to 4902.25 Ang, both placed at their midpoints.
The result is -1.33 Ang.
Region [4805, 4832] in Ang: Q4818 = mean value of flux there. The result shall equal 3.91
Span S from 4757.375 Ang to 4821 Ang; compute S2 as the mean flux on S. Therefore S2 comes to 3.46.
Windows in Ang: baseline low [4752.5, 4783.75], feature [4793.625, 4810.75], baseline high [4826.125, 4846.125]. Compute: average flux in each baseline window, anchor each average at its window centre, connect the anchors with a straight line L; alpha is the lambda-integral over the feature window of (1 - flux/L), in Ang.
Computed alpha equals -2.21 Ang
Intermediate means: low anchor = 3.13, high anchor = 3.68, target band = 3.84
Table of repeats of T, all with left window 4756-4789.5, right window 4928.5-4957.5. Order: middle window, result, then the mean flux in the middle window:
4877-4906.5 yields -1.1 Ang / 4.23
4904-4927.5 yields 0.6 Ang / 4.16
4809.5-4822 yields -1.5 Ang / 3.9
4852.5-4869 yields -1.8 Ang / 4.25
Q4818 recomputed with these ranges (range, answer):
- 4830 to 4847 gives 3.71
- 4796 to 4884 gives 4.02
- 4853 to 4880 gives 4.26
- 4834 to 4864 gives 4.1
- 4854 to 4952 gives 4.29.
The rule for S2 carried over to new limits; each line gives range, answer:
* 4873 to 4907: 4.27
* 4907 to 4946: 4.3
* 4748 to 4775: 3.35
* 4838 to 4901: 4.2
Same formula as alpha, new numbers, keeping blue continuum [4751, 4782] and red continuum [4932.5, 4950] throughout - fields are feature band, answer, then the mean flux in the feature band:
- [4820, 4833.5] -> -0.8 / 3.83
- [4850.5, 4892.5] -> -3.0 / 4.19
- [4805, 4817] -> -1.6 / 3.96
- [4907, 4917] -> 0.1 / 4.17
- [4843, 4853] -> -1.6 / 4.36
